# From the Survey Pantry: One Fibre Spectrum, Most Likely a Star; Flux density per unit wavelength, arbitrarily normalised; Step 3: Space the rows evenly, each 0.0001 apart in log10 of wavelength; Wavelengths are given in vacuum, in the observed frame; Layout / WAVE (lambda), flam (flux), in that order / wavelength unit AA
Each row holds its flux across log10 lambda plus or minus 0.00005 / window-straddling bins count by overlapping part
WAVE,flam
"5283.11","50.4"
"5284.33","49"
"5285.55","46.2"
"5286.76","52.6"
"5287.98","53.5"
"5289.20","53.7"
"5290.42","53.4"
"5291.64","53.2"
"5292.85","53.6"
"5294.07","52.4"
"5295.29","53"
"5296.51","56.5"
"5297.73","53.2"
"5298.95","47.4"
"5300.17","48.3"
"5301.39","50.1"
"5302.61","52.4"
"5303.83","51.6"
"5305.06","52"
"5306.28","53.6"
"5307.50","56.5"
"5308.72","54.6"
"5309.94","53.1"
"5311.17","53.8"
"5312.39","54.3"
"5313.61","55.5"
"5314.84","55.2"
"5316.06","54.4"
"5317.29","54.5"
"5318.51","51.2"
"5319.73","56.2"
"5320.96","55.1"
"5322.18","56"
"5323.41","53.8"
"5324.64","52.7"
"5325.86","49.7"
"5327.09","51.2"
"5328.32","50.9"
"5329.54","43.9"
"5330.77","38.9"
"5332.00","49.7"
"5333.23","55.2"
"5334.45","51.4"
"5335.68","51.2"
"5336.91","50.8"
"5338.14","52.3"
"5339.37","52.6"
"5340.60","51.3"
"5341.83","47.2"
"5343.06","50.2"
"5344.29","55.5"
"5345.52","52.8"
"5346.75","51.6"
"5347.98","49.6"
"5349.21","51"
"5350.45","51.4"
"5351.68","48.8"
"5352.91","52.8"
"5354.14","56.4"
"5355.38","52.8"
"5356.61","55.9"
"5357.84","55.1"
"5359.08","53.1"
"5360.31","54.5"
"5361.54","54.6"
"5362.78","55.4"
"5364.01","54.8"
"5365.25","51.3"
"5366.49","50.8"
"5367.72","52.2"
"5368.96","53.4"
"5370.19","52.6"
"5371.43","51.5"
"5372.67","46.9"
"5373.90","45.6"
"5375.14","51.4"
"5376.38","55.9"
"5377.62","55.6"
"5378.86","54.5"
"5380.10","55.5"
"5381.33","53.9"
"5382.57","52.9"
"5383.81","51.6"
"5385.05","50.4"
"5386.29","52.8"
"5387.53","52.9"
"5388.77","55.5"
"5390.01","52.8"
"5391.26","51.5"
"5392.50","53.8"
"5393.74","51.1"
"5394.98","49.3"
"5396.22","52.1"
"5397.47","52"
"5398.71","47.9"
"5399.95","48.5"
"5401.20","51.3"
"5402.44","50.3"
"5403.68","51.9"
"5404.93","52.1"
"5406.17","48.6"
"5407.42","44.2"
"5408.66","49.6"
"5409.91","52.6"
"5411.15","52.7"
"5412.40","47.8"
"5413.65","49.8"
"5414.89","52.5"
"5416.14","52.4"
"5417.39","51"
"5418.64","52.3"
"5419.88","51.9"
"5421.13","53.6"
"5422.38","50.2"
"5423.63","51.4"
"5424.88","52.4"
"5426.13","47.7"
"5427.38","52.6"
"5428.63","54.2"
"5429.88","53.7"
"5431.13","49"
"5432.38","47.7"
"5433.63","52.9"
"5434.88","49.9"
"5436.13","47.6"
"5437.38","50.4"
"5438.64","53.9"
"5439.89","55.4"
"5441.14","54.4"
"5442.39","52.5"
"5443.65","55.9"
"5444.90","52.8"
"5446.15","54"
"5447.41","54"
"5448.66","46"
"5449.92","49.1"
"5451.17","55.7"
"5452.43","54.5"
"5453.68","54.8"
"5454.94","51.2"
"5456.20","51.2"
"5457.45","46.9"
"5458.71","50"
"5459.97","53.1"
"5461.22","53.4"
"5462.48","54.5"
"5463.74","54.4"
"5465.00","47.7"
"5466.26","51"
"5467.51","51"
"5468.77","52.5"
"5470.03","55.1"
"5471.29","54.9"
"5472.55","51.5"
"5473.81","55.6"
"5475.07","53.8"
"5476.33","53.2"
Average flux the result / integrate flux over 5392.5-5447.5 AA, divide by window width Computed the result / 51.3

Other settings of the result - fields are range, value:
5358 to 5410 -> 51.9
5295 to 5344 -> 52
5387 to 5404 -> 51.5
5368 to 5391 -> 52.5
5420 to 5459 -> 51.8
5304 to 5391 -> 52.5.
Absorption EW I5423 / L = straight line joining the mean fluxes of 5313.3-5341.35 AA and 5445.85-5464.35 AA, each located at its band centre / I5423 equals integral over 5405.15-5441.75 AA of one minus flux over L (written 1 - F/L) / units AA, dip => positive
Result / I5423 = 0.7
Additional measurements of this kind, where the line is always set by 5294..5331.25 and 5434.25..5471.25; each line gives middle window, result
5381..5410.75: 0.6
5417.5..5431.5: 0.1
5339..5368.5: -0.1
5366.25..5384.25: 0.0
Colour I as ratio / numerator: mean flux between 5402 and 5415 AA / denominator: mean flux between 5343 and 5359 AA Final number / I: 0.95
